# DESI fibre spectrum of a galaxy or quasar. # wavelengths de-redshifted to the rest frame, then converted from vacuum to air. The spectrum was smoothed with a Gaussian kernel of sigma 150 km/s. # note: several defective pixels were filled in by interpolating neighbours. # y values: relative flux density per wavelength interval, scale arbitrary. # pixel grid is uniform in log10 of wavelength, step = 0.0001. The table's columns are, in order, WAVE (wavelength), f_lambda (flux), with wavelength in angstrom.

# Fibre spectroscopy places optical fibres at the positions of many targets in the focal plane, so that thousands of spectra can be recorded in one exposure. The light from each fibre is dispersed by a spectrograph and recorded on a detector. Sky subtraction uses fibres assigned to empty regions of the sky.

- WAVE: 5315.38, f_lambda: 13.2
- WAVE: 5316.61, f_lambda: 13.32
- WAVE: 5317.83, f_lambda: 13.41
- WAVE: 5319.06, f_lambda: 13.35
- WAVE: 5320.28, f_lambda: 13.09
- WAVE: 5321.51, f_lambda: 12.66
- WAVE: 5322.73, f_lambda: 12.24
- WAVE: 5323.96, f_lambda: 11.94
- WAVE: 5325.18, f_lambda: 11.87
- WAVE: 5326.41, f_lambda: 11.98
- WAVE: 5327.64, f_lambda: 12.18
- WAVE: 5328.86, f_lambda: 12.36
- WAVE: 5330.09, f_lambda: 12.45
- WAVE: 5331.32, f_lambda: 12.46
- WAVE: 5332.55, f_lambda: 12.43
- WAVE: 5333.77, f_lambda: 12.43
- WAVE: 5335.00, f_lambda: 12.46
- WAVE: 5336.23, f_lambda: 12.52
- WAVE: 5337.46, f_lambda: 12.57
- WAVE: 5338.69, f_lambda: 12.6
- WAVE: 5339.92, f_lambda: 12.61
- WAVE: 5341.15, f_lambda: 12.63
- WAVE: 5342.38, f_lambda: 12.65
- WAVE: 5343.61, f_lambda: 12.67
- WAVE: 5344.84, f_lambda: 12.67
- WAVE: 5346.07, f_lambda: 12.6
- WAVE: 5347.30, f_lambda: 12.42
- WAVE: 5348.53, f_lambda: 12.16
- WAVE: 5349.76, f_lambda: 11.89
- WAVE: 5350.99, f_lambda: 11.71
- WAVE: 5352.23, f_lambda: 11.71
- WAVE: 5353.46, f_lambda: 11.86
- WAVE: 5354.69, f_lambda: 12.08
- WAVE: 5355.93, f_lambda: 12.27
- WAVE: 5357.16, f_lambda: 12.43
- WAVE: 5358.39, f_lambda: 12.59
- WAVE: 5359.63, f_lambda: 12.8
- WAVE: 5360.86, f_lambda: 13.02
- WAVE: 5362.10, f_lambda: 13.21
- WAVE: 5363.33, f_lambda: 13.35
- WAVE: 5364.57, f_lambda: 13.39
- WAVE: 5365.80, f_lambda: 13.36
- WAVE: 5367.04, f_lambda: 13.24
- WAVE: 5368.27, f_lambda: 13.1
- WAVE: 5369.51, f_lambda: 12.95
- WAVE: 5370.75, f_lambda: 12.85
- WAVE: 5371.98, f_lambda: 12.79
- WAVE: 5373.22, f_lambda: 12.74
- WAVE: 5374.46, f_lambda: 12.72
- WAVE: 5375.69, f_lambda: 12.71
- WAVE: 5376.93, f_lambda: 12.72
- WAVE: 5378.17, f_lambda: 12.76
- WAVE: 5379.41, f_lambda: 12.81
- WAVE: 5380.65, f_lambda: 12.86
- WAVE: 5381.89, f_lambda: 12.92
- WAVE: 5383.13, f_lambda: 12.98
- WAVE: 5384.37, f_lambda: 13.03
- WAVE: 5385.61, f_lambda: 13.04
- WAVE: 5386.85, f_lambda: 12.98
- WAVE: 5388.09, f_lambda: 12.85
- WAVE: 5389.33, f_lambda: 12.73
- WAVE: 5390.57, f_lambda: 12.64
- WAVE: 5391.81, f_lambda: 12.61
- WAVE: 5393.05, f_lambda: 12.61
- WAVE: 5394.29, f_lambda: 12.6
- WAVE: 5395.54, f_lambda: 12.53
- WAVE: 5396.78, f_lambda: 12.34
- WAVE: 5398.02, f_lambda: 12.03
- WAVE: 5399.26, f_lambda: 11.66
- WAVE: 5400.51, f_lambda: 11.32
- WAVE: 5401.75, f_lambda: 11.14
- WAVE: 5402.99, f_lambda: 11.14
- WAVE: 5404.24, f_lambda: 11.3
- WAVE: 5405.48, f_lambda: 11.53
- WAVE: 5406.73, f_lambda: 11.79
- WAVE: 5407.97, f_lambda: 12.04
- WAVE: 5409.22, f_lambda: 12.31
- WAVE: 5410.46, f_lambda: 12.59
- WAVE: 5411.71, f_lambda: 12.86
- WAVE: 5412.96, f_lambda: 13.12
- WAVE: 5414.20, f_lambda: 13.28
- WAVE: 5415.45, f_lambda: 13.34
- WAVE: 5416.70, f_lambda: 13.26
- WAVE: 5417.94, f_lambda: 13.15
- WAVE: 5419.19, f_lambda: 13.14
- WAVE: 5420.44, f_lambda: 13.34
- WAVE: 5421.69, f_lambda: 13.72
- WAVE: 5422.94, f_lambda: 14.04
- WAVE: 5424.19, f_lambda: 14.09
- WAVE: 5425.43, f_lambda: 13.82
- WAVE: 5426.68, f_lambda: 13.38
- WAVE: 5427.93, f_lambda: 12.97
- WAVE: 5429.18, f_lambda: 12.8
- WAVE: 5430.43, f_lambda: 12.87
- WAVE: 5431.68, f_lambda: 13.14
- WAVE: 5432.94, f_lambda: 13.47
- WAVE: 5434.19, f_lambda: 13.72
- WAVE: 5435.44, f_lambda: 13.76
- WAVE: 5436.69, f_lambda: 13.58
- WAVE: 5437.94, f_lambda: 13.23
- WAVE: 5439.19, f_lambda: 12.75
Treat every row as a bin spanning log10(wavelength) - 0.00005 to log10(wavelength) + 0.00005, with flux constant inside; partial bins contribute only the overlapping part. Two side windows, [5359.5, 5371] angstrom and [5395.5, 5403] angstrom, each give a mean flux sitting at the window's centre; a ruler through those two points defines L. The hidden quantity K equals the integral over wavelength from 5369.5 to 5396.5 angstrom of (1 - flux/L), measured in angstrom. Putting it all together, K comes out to -0.82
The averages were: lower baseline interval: 13.1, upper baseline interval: 11.7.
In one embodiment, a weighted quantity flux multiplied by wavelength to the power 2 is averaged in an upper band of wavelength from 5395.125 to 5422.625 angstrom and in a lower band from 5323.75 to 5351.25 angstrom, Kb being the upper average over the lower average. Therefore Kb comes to 1.0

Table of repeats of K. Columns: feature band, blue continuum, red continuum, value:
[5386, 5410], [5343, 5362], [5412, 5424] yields 1.7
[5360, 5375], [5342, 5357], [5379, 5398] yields -0.7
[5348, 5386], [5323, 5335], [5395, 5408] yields -2.4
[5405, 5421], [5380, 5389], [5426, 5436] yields 0.5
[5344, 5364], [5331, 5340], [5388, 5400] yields 0.1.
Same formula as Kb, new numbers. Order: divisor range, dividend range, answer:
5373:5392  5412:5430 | 1.06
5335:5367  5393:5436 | 1.04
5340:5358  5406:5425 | 1.09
